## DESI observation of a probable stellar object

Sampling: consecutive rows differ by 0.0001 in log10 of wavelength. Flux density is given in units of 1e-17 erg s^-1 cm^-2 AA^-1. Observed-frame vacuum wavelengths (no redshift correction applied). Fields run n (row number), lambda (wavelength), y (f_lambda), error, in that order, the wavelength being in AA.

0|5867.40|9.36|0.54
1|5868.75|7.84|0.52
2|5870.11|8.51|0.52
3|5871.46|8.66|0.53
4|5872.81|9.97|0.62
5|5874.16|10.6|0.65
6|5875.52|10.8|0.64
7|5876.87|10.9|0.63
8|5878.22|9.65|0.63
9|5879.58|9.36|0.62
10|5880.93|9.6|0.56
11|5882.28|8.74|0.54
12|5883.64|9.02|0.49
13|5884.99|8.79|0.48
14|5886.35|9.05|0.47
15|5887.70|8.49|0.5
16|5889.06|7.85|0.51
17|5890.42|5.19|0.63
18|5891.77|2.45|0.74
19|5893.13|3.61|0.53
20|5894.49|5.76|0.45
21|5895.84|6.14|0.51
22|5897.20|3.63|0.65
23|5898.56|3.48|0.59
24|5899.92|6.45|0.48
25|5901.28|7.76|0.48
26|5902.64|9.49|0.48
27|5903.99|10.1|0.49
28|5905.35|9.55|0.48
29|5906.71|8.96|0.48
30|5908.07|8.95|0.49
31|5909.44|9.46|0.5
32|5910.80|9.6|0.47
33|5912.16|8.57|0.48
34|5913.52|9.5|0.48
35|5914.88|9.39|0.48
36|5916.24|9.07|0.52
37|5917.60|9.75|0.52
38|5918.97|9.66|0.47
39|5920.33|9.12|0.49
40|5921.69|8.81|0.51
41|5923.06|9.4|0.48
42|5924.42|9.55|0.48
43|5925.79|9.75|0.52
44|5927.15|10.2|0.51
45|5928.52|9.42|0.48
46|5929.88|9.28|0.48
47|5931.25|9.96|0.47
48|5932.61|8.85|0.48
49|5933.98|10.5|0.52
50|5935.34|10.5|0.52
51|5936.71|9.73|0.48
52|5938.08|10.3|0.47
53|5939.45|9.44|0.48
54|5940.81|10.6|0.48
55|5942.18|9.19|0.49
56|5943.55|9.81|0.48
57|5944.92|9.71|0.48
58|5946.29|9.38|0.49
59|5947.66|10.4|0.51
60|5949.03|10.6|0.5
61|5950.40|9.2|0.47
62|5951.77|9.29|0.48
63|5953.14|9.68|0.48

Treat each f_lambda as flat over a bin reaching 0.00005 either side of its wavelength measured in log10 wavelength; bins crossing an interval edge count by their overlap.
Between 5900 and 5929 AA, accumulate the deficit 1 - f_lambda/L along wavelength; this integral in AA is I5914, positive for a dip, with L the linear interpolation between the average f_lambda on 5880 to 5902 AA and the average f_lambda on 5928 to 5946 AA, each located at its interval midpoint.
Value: -3.7 AA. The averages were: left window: 6.66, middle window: 9.28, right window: 9.79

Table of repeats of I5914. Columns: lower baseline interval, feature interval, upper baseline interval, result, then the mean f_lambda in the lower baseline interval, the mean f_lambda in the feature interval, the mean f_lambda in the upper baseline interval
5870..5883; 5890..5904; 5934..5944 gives 5.97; 9.73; 5.64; 9.98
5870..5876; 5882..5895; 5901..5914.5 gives 3.68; 9.78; 6.85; 9.24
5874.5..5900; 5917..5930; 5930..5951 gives -0.62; 7.37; 9.5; 9.86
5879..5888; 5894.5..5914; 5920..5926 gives 2.75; 9.03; 7.88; 9.3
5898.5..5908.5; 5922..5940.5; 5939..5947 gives -0.91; 8.36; 9.76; 9.7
